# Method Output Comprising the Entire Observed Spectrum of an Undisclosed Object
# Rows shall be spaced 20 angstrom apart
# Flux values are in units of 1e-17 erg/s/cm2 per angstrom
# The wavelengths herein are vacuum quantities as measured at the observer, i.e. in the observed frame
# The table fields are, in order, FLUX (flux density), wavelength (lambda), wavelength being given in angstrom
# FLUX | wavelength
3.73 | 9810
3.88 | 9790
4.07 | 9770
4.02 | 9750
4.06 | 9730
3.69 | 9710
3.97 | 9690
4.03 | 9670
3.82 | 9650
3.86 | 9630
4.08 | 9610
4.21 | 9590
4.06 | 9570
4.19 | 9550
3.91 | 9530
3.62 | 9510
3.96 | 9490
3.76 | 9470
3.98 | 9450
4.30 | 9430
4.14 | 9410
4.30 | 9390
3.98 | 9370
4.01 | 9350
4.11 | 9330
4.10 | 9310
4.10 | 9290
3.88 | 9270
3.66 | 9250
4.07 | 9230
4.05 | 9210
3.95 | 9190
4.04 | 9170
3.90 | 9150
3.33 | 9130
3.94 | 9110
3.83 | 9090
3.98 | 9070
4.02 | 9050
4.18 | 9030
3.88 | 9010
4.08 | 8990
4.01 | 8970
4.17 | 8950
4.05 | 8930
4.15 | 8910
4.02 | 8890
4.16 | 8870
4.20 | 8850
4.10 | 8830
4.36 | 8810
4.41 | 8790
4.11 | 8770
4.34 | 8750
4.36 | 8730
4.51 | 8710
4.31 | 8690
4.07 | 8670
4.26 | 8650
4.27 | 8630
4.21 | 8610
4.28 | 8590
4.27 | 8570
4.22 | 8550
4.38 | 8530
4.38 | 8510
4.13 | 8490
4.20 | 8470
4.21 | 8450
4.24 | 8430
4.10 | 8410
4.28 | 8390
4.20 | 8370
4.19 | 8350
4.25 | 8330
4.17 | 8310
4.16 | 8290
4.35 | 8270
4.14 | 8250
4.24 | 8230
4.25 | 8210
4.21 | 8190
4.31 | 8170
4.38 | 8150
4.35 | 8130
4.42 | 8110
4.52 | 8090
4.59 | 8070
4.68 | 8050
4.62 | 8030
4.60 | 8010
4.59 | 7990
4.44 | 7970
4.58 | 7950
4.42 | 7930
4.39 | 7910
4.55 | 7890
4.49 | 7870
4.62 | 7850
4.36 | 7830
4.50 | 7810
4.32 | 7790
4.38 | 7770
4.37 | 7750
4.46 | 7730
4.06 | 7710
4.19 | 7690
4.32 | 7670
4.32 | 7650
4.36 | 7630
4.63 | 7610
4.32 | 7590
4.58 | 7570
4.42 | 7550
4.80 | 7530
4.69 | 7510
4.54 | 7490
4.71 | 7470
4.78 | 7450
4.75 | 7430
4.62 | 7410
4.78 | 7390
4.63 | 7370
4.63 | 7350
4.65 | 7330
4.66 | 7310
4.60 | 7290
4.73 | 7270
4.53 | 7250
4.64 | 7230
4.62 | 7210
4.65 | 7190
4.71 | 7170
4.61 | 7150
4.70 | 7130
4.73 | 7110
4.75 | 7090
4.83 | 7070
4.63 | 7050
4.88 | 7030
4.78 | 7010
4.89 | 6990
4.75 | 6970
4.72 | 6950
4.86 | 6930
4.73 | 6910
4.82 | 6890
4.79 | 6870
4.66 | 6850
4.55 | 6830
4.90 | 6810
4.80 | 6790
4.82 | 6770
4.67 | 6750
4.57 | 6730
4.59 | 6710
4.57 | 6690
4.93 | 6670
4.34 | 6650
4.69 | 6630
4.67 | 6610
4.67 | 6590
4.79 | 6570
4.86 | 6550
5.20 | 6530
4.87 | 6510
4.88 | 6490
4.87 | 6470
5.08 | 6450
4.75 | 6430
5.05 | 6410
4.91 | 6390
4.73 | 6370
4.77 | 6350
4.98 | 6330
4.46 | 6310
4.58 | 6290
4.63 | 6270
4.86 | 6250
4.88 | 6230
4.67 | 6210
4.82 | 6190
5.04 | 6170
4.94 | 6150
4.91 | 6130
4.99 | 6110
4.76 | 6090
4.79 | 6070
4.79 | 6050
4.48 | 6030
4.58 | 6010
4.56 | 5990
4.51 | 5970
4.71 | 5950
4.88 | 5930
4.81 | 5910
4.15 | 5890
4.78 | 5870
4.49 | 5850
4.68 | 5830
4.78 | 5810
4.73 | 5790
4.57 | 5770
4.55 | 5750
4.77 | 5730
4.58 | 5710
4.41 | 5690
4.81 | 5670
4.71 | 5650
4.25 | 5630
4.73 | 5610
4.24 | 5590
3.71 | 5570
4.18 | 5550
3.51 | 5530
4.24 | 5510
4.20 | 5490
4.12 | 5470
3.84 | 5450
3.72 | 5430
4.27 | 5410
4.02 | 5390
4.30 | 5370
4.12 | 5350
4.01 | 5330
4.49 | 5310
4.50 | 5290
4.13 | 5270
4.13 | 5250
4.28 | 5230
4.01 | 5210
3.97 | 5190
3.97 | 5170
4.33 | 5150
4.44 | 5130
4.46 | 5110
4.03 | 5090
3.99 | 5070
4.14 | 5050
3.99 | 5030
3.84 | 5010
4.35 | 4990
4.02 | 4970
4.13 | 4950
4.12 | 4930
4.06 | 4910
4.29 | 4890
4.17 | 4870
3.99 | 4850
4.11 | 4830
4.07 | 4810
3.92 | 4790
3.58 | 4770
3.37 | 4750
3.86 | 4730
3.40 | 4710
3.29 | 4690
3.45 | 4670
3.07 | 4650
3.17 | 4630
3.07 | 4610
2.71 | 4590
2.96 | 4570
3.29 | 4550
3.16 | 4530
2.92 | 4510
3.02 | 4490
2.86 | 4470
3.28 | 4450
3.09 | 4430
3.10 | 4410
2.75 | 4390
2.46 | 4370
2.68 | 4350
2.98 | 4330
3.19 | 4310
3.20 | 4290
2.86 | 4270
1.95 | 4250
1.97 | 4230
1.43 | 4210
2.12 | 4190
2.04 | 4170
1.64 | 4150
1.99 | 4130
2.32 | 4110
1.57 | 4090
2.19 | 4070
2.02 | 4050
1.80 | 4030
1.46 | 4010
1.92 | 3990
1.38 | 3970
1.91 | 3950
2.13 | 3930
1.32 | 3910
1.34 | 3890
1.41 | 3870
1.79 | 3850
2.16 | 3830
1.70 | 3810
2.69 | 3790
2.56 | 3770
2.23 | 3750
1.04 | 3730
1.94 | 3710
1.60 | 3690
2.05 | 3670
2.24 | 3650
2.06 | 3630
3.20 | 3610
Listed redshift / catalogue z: 0.068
